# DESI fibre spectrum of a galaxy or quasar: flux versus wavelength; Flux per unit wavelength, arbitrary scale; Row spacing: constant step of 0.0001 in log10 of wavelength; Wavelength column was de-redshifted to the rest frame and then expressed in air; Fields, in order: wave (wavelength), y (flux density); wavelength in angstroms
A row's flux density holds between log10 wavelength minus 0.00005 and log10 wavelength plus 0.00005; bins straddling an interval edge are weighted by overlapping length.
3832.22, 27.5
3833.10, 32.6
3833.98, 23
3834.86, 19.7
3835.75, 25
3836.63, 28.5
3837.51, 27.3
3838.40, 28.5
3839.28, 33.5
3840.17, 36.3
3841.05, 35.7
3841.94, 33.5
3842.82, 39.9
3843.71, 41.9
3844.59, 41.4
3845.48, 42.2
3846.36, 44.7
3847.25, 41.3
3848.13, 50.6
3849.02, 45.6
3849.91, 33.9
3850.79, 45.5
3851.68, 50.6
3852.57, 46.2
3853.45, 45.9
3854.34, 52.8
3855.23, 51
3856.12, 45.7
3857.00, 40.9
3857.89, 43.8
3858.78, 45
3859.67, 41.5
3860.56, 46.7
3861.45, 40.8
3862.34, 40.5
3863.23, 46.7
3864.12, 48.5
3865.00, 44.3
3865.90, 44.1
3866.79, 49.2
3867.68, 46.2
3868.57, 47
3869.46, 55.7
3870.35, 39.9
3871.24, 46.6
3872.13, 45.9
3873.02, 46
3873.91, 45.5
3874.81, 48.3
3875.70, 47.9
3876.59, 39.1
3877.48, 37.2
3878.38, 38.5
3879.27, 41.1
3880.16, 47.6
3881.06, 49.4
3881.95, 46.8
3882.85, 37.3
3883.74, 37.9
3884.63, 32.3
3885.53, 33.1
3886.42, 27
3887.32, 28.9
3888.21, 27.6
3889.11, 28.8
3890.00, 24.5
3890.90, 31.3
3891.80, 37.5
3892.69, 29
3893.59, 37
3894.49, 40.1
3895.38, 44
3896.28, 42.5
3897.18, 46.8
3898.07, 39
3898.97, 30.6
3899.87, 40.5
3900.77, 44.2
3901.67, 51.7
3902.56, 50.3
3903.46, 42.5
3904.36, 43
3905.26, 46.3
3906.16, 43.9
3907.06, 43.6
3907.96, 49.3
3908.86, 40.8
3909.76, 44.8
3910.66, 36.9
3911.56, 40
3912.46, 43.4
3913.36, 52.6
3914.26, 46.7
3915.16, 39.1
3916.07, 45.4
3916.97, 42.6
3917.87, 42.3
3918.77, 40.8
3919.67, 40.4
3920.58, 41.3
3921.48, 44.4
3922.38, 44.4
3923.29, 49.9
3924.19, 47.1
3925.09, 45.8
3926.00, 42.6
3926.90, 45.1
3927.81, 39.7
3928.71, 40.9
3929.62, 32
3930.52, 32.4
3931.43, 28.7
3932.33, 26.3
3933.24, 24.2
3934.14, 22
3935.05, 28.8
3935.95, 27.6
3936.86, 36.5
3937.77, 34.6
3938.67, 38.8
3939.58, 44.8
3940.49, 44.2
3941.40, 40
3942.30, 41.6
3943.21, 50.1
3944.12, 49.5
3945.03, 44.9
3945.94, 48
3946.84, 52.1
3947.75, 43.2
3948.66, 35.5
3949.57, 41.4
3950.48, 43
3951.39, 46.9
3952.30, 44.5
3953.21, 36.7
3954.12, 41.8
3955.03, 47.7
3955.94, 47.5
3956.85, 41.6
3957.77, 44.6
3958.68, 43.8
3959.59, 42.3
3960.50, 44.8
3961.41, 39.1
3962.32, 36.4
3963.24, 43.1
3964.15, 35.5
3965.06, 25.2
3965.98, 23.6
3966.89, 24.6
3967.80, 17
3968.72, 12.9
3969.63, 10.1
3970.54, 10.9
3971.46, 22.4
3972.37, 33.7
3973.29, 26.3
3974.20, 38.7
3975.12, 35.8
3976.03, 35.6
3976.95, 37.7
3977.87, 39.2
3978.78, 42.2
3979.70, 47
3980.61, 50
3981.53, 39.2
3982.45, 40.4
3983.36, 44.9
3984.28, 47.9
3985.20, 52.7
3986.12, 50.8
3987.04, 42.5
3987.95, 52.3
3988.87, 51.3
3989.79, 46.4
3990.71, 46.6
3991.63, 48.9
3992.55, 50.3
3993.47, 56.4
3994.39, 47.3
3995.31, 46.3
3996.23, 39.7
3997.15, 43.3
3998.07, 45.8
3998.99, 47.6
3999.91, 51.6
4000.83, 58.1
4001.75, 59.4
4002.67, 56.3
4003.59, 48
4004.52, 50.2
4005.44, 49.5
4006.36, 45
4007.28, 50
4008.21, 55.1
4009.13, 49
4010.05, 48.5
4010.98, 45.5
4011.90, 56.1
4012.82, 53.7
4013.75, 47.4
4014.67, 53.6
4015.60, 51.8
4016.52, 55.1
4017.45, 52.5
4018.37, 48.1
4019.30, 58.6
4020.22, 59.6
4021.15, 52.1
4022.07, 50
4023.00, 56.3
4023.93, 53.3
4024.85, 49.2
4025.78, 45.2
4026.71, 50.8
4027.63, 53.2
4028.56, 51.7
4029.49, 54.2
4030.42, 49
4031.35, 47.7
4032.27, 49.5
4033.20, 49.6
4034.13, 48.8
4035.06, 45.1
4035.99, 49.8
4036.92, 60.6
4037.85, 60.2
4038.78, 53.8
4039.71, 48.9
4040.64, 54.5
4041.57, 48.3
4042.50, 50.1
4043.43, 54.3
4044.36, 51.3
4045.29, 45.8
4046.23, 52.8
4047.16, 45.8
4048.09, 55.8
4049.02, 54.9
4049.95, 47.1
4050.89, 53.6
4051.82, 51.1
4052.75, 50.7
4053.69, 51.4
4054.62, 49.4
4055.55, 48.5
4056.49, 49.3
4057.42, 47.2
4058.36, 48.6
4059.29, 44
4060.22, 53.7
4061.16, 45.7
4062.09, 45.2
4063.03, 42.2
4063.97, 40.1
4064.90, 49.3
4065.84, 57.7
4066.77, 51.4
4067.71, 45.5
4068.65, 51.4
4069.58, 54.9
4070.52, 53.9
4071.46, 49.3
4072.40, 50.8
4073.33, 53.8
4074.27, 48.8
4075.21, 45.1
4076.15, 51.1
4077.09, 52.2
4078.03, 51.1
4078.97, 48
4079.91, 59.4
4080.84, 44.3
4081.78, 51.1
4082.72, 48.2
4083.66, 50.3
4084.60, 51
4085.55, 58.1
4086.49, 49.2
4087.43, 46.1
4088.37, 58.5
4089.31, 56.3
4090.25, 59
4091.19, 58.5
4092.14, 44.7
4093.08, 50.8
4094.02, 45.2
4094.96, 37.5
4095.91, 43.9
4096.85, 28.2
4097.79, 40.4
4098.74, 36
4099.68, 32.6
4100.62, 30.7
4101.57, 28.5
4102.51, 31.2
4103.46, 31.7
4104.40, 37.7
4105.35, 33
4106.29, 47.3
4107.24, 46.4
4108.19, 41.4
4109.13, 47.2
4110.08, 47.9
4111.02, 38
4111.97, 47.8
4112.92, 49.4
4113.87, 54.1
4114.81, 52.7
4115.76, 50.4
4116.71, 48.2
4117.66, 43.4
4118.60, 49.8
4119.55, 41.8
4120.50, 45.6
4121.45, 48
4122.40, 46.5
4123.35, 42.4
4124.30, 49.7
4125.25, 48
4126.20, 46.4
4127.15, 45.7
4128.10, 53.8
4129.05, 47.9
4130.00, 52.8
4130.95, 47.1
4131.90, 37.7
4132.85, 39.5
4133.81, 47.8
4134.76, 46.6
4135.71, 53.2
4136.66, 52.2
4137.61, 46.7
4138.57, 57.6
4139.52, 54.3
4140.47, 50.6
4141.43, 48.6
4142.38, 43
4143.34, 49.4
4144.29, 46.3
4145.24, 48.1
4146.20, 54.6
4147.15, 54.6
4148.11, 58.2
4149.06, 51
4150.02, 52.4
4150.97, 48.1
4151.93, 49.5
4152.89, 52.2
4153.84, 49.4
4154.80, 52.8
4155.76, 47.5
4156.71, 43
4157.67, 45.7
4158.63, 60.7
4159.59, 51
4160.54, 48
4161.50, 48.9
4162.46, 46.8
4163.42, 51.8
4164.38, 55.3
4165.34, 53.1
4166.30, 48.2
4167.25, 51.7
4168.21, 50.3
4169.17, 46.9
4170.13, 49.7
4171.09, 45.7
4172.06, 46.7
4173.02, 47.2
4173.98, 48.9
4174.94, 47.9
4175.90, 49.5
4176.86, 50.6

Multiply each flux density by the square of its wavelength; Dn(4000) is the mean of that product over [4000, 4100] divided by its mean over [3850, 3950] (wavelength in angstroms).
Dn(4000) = 1.3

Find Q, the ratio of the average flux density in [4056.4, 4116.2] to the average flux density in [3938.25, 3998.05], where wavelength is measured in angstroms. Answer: 1.15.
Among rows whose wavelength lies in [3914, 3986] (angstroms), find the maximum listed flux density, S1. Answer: 52.7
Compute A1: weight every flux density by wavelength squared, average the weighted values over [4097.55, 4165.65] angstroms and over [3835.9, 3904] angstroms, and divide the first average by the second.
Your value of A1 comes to 1.3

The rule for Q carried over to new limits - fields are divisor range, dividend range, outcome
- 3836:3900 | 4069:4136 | 1.14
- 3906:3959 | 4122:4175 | 1.19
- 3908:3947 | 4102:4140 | 1.14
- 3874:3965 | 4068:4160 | 1.18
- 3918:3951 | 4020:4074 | 1.27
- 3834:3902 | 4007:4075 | 1.26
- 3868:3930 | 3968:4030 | 1.11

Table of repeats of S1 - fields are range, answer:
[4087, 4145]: 59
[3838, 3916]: 55.7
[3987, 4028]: 59.6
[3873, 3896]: 49.4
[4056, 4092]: 59.4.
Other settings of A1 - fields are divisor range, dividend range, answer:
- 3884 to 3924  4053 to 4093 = 1.36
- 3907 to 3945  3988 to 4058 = 1.33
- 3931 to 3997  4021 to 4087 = 1.35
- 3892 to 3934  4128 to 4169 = 1.36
